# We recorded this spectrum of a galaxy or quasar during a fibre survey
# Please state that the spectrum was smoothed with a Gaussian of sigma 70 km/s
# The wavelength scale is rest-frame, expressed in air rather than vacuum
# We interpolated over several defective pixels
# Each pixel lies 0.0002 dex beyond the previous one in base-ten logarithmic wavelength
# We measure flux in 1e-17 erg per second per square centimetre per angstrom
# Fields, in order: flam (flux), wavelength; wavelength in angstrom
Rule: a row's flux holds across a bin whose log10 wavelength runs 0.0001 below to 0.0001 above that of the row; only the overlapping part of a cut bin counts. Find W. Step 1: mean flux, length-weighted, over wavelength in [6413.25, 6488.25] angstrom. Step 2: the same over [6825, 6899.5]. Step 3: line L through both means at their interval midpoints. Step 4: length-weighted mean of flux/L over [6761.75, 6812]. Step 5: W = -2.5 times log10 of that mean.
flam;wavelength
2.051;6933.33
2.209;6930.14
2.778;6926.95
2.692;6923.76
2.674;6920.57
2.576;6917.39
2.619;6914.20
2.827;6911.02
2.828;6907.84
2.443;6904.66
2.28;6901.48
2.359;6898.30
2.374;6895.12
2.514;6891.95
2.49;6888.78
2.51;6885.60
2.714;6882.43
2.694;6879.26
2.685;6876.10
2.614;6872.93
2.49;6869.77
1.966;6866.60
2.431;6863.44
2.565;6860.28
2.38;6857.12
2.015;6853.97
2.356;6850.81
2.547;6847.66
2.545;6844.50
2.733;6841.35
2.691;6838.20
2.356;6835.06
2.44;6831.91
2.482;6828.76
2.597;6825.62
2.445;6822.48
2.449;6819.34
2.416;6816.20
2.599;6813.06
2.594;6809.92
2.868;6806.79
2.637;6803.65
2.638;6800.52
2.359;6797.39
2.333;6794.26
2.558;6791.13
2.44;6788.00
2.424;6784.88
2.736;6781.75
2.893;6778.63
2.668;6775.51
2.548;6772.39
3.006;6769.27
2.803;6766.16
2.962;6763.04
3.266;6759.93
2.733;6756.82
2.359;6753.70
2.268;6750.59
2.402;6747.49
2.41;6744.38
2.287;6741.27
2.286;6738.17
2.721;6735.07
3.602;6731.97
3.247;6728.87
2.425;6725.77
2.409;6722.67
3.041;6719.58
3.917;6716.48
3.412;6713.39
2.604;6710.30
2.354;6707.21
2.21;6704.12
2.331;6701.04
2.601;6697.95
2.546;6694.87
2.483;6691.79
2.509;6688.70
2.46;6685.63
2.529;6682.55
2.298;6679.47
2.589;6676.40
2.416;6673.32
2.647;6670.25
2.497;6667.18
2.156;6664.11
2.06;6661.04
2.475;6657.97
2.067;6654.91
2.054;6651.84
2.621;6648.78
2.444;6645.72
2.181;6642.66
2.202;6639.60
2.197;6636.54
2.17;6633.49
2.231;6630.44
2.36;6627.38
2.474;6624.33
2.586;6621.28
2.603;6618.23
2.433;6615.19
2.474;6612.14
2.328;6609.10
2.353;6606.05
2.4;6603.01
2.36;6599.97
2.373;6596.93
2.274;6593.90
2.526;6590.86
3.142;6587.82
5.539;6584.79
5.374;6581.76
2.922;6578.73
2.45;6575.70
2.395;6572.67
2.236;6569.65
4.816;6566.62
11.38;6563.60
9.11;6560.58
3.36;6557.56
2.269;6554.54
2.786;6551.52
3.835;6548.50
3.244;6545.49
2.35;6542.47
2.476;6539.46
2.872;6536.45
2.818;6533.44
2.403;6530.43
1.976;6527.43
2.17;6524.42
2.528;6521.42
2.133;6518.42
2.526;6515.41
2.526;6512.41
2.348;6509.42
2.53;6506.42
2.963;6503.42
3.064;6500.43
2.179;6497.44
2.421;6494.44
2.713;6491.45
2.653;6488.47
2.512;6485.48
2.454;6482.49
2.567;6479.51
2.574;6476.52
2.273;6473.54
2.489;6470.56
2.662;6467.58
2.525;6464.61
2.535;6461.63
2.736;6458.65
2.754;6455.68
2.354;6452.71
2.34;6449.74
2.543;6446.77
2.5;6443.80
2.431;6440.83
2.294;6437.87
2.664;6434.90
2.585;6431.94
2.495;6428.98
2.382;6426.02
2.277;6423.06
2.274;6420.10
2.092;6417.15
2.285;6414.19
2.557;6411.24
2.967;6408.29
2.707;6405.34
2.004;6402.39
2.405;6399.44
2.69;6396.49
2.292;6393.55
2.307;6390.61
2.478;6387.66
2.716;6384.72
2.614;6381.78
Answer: -0.07 mag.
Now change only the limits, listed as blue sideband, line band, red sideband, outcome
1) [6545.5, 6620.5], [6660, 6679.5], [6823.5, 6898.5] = 0.32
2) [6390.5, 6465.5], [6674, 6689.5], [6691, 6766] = 0.08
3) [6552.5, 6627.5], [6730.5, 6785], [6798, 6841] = 0.04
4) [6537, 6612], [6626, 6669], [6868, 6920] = 0.42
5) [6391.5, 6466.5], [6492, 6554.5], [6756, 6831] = -0.04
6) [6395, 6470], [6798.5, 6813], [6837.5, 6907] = -0.08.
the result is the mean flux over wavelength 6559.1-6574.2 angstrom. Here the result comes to 5.98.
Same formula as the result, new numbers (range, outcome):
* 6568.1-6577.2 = 2.37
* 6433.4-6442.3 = 2.46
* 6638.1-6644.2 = 2.19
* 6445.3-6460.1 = 2.55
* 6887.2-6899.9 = 2.43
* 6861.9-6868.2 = 2.2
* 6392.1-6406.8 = 2.42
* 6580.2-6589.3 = 4.68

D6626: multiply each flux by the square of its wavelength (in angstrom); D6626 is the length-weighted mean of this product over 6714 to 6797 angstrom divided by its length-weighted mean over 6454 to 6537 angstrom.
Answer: 1.2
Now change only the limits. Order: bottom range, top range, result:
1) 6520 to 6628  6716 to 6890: 0.86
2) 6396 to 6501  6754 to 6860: 1.16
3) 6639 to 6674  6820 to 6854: 1.13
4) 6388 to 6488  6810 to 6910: 1.14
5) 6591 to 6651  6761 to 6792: 1.20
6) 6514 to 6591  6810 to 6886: 0.77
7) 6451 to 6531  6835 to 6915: 1.12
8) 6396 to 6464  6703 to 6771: 1.23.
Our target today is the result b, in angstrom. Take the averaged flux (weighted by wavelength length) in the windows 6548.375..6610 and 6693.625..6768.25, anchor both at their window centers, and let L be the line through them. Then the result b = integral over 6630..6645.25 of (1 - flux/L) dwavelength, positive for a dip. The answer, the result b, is 5.2 angstrom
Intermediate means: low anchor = 3.73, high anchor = 2.72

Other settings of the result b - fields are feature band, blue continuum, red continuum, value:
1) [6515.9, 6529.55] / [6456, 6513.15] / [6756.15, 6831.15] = 1.8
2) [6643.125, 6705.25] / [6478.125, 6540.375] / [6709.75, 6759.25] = 7.0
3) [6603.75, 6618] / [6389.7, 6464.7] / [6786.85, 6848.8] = 0.5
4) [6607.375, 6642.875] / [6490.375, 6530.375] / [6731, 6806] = 2.5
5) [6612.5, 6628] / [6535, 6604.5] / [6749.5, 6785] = 4.2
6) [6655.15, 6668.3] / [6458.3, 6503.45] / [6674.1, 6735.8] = 2.0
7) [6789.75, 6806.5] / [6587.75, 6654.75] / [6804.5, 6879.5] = -0.4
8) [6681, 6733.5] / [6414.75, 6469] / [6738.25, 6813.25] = -3.4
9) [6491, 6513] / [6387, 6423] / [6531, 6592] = 4.8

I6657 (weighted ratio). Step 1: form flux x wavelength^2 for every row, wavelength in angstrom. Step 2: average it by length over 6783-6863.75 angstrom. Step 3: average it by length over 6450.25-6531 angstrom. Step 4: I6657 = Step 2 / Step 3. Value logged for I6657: 1.1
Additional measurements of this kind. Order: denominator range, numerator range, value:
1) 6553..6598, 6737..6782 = 0.67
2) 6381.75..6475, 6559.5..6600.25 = 1.78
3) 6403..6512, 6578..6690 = 1.08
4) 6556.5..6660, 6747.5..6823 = 0.88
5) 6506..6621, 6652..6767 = 0.86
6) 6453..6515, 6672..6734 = 1.12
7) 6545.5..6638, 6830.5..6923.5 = 0.82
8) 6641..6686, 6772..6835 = 1.13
